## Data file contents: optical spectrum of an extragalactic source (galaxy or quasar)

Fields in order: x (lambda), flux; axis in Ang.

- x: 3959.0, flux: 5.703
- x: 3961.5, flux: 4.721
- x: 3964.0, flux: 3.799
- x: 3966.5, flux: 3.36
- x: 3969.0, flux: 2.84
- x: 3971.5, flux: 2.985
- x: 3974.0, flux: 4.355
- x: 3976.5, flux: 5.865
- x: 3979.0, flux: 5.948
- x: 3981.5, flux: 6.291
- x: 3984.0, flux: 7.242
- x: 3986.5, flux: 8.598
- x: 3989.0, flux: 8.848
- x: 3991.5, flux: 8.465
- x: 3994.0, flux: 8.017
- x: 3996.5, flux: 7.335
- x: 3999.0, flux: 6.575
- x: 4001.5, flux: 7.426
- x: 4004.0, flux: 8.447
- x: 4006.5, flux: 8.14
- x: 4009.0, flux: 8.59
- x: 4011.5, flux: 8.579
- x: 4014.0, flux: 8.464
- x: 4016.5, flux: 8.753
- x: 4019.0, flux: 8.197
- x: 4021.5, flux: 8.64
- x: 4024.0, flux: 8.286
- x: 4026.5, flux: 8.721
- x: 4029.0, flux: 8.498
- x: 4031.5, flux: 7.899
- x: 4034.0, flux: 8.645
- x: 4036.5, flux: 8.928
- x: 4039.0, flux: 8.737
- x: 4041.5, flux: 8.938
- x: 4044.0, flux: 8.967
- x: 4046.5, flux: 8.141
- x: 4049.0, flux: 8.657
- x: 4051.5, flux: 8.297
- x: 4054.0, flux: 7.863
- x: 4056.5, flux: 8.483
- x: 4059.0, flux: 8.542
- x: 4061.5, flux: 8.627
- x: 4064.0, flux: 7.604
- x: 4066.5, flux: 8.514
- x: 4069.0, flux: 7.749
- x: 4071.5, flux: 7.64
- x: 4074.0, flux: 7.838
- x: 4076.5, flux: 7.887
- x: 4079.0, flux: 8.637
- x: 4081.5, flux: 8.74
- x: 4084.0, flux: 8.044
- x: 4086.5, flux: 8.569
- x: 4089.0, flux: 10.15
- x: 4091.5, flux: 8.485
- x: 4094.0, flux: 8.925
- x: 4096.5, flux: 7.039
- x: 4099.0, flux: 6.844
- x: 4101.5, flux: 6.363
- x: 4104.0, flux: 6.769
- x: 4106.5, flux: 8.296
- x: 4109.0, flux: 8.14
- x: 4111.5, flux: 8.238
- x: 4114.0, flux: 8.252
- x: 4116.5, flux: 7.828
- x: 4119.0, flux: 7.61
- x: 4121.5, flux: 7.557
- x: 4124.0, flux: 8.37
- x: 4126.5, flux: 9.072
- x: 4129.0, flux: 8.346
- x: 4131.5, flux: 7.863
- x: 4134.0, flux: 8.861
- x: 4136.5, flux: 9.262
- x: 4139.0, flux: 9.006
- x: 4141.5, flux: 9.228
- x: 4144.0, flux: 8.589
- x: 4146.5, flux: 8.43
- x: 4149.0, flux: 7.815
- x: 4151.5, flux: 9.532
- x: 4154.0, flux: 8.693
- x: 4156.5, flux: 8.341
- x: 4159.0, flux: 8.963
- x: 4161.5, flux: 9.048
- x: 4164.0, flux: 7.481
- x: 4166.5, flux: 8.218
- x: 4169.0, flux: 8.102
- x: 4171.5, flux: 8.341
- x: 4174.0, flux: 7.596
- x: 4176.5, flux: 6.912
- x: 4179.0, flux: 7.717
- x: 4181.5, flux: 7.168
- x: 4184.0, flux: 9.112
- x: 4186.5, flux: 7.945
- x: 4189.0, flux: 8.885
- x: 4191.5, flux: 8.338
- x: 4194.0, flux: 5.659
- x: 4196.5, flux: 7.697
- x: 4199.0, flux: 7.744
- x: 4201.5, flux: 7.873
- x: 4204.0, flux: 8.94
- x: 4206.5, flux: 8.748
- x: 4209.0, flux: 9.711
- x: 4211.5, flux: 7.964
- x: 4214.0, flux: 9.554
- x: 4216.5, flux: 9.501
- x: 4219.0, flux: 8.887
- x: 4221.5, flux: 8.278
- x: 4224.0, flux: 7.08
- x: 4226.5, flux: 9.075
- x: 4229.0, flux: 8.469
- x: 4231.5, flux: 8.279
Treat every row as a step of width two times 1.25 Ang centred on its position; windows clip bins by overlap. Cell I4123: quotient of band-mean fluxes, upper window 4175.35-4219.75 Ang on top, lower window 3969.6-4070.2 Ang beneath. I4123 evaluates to 1.0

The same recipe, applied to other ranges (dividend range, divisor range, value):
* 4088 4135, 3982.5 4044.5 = 0.97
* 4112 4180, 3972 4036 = 1.08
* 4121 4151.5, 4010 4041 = 1.01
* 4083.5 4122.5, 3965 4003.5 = 1.26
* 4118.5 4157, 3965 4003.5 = 1.36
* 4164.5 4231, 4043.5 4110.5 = 1.01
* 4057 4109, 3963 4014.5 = 1.21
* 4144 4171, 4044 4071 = 1.02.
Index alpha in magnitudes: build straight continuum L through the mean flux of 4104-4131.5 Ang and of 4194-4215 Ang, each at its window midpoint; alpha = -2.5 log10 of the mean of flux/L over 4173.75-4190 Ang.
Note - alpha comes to 0.05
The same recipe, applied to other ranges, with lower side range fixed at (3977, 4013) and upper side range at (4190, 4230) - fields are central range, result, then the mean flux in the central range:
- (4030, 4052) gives -0.10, 8.59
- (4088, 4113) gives 0.02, 7.91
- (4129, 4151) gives -0.07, 8.65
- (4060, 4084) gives -0.03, 8.14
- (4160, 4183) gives 0.05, 7.87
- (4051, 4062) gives -0.06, 8.35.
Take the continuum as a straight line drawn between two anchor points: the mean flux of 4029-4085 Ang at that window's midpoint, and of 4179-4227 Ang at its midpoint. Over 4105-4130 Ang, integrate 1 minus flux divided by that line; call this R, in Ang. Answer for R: 0.50 Ang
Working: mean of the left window 8.34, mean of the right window 8.3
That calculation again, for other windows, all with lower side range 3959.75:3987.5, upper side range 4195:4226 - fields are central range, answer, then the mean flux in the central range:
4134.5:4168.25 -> -4.6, 8.66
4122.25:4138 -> -2.7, 8.6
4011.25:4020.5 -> -4.6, 8.49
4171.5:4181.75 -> 0.7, 7.49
